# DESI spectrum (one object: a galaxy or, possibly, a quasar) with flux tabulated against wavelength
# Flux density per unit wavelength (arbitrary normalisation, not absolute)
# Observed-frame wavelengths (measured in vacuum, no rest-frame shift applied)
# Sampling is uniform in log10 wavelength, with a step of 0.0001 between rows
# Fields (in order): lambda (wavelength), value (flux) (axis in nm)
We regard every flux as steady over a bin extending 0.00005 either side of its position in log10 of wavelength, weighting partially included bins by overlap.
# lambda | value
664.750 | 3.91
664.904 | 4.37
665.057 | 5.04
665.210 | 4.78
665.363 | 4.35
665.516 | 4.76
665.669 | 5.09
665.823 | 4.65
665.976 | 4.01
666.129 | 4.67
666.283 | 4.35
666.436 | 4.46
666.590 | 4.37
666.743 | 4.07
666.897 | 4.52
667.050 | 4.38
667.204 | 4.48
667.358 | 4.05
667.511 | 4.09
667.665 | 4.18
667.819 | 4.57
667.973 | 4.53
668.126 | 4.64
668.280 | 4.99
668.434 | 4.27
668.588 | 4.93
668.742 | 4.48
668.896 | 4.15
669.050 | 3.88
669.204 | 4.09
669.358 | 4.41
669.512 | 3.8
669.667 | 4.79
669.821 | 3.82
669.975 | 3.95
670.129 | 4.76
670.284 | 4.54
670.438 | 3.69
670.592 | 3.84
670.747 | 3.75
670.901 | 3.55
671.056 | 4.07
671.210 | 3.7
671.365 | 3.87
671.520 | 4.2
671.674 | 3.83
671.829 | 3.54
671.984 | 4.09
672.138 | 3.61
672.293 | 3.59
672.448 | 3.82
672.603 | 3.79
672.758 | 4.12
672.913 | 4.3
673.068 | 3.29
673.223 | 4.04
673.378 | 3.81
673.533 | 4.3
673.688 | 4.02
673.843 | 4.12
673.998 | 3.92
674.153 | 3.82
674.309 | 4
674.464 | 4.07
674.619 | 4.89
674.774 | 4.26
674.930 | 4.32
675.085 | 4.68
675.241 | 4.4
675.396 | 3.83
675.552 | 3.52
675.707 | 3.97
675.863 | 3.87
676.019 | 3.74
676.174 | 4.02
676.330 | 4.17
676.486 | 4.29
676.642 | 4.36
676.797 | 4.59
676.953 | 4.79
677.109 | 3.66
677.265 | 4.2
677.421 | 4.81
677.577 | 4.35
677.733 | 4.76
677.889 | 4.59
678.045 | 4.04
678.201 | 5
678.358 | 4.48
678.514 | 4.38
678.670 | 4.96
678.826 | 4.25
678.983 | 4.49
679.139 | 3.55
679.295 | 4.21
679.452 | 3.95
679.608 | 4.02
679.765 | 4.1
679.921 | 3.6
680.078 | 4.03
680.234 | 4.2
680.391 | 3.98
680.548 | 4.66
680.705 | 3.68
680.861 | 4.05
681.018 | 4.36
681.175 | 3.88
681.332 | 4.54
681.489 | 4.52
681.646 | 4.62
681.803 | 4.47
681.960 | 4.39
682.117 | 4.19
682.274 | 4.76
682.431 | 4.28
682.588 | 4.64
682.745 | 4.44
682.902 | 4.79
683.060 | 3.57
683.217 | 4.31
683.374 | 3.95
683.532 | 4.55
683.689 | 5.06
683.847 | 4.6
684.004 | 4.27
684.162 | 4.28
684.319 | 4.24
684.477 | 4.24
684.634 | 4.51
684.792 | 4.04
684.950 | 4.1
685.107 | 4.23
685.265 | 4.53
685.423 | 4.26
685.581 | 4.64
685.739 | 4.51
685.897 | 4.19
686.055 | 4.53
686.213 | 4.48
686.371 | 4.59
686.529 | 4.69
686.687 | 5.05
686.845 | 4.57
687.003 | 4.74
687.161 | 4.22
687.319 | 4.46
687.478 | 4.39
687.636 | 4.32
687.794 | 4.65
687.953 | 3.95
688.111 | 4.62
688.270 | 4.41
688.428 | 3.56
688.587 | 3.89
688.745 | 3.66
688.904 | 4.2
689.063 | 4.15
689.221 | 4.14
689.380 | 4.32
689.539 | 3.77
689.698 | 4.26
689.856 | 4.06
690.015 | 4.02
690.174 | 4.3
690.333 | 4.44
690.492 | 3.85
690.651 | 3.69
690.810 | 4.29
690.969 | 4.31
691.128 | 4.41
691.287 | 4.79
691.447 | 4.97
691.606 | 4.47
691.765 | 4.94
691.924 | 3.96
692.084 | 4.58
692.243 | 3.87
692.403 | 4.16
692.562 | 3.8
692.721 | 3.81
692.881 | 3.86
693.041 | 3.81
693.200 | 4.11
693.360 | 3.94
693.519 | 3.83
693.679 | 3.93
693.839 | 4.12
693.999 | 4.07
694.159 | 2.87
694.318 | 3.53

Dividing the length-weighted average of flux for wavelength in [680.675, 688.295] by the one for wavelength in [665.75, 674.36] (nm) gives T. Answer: 1.06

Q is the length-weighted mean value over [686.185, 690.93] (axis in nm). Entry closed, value 4.26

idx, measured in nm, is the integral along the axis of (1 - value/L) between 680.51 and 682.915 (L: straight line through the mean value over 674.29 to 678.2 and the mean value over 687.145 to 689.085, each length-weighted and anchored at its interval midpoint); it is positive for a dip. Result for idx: -0.08 nm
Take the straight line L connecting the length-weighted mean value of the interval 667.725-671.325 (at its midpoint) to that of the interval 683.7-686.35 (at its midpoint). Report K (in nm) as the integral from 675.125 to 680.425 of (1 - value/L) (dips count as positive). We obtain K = 0.11 nm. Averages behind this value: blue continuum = 4.22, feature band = 4.22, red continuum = 4.38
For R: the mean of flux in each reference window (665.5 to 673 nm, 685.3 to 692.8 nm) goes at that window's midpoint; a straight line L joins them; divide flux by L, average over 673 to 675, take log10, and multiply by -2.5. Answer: 0.04 mag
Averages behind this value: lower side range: 4.2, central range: 4.07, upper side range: 4.3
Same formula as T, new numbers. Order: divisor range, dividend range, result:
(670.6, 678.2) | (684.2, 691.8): 1.06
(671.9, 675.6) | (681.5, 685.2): 1.09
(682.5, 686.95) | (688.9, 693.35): 0.95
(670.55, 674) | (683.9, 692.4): 1.11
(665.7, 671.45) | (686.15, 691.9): 1.01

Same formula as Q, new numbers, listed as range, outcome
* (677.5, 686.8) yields 4.35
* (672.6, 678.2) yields 4.18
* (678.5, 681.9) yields 4.2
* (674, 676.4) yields 4.1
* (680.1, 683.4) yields 4.3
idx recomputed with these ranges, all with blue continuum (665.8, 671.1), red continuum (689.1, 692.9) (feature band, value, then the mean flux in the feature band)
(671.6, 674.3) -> 0.24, 3.89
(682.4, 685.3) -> -0.08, 4.35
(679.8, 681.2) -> 0.06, 4.06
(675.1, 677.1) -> 0.06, 4.13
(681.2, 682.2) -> -0.04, 4.42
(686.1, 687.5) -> -0.12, 4.58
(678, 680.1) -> 0.01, 4.23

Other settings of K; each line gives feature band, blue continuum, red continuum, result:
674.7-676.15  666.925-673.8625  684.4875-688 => 0.05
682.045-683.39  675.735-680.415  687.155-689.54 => -0.04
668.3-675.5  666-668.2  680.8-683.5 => 0.48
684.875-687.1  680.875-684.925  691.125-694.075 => -0.10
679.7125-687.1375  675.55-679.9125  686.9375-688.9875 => -0.21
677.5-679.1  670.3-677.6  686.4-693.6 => -0.16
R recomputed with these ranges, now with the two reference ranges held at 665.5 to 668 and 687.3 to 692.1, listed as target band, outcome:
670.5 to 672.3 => 0.15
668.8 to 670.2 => 0.05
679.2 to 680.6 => 0.07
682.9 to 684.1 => -0.02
